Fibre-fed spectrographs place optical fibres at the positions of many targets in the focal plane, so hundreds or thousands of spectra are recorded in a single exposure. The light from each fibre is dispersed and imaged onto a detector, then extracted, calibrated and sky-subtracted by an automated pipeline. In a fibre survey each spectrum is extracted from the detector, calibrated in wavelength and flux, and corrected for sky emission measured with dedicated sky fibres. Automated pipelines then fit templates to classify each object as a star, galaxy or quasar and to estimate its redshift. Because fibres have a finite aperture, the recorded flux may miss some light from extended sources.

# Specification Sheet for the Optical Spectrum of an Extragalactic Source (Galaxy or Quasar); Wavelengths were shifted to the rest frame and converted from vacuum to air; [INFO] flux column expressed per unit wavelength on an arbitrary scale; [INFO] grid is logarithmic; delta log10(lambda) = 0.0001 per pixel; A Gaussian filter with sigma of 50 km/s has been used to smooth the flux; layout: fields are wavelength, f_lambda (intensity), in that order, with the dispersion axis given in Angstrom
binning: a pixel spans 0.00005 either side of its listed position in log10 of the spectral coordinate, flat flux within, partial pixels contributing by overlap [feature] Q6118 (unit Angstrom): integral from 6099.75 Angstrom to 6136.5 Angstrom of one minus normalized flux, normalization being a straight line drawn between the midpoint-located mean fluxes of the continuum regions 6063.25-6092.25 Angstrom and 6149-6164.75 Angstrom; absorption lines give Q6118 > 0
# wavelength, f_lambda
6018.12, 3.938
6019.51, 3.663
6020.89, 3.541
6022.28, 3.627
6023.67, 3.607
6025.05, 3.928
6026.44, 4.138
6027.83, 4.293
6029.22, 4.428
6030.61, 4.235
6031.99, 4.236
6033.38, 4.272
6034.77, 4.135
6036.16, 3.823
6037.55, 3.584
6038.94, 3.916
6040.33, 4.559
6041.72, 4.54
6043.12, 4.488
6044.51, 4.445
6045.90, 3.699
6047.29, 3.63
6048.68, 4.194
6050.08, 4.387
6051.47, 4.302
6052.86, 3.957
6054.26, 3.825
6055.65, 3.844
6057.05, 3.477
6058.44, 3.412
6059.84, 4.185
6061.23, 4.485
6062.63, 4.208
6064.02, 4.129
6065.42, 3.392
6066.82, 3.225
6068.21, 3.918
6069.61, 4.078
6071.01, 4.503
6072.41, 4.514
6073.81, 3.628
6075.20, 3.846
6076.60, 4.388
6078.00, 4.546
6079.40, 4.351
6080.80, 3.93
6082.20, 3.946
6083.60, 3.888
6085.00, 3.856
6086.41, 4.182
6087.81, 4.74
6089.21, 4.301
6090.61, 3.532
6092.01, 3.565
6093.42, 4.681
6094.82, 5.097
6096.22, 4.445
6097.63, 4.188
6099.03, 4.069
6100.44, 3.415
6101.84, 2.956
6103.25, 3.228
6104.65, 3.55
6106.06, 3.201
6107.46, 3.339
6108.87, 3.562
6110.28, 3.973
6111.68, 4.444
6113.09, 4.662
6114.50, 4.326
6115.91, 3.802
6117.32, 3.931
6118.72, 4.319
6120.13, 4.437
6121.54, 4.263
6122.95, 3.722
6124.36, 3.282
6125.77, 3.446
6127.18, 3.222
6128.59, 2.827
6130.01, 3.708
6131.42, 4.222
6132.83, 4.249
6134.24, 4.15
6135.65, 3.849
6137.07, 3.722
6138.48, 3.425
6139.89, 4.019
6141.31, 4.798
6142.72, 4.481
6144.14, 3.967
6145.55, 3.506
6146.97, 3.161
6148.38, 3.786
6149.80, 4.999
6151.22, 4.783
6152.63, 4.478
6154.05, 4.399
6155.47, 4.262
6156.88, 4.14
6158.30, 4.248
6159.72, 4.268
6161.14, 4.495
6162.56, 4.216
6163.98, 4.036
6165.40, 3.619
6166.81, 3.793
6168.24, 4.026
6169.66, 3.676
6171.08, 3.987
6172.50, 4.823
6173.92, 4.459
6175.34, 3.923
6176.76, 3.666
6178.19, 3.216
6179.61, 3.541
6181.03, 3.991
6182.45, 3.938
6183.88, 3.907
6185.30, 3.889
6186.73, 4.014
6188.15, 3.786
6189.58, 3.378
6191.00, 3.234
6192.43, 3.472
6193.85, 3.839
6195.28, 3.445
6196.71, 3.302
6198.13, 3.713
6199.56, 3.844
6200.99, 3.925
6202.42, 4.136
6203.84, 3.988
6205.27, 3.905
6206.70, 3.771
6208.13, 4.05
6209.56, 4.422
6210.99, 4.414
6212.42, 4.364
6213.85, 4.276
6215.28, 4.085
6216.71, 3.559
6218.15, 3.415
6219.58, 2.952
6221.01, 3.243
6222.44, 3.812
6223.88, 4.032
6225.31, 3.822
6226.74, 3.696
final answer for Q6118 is 3.8 Angstrom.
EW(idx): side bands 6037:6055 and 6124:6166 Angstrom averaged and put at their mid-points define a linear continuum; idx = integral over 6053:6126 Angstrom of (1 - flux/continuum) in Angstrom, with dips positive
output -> 1.76 Angstrom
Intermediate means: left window 4.12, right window 4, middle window 3.97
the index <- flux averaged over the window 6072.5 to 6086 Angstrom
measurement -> 4.07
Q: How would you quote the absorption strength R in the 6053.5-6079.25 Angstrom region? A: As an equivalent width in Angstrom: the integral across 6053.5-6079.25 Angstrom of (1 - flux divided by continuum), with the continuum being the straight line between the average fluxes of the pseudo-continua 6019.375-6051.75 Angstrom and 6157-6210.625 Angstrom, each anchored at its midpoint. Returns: 0.3 Angstrom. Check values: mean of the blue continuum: 4.07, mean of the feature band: 3.99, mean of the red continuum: 3.9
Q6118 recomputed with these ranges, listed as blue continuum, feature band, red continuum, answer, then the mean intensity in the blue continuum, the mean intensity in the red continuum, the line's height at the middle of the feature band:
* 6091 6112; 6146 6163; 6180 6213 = -1.83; 3.83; 3.85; 3.84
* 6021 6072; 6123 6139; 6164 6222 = 1.06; 4.03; 3.83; 3.91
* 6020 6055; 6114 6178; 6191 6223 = -1.90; 4.07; 3.8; 3.9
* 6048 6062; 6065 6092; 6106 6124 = -0.17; 4.01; 4.01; 4.01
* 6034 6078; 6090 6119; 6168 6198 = 0.17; 4.03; 3.78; 3.94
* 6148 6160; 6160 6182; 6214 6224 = 1.13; 4.39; 3.6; 4.18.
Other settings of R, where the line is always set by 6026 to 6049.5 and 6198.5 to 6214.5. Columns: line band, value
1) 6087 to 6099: -0.5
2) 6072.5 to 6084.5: 0.2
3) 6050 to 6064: 0.5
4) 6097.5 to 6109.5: 1.9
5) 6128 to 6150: 1.1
